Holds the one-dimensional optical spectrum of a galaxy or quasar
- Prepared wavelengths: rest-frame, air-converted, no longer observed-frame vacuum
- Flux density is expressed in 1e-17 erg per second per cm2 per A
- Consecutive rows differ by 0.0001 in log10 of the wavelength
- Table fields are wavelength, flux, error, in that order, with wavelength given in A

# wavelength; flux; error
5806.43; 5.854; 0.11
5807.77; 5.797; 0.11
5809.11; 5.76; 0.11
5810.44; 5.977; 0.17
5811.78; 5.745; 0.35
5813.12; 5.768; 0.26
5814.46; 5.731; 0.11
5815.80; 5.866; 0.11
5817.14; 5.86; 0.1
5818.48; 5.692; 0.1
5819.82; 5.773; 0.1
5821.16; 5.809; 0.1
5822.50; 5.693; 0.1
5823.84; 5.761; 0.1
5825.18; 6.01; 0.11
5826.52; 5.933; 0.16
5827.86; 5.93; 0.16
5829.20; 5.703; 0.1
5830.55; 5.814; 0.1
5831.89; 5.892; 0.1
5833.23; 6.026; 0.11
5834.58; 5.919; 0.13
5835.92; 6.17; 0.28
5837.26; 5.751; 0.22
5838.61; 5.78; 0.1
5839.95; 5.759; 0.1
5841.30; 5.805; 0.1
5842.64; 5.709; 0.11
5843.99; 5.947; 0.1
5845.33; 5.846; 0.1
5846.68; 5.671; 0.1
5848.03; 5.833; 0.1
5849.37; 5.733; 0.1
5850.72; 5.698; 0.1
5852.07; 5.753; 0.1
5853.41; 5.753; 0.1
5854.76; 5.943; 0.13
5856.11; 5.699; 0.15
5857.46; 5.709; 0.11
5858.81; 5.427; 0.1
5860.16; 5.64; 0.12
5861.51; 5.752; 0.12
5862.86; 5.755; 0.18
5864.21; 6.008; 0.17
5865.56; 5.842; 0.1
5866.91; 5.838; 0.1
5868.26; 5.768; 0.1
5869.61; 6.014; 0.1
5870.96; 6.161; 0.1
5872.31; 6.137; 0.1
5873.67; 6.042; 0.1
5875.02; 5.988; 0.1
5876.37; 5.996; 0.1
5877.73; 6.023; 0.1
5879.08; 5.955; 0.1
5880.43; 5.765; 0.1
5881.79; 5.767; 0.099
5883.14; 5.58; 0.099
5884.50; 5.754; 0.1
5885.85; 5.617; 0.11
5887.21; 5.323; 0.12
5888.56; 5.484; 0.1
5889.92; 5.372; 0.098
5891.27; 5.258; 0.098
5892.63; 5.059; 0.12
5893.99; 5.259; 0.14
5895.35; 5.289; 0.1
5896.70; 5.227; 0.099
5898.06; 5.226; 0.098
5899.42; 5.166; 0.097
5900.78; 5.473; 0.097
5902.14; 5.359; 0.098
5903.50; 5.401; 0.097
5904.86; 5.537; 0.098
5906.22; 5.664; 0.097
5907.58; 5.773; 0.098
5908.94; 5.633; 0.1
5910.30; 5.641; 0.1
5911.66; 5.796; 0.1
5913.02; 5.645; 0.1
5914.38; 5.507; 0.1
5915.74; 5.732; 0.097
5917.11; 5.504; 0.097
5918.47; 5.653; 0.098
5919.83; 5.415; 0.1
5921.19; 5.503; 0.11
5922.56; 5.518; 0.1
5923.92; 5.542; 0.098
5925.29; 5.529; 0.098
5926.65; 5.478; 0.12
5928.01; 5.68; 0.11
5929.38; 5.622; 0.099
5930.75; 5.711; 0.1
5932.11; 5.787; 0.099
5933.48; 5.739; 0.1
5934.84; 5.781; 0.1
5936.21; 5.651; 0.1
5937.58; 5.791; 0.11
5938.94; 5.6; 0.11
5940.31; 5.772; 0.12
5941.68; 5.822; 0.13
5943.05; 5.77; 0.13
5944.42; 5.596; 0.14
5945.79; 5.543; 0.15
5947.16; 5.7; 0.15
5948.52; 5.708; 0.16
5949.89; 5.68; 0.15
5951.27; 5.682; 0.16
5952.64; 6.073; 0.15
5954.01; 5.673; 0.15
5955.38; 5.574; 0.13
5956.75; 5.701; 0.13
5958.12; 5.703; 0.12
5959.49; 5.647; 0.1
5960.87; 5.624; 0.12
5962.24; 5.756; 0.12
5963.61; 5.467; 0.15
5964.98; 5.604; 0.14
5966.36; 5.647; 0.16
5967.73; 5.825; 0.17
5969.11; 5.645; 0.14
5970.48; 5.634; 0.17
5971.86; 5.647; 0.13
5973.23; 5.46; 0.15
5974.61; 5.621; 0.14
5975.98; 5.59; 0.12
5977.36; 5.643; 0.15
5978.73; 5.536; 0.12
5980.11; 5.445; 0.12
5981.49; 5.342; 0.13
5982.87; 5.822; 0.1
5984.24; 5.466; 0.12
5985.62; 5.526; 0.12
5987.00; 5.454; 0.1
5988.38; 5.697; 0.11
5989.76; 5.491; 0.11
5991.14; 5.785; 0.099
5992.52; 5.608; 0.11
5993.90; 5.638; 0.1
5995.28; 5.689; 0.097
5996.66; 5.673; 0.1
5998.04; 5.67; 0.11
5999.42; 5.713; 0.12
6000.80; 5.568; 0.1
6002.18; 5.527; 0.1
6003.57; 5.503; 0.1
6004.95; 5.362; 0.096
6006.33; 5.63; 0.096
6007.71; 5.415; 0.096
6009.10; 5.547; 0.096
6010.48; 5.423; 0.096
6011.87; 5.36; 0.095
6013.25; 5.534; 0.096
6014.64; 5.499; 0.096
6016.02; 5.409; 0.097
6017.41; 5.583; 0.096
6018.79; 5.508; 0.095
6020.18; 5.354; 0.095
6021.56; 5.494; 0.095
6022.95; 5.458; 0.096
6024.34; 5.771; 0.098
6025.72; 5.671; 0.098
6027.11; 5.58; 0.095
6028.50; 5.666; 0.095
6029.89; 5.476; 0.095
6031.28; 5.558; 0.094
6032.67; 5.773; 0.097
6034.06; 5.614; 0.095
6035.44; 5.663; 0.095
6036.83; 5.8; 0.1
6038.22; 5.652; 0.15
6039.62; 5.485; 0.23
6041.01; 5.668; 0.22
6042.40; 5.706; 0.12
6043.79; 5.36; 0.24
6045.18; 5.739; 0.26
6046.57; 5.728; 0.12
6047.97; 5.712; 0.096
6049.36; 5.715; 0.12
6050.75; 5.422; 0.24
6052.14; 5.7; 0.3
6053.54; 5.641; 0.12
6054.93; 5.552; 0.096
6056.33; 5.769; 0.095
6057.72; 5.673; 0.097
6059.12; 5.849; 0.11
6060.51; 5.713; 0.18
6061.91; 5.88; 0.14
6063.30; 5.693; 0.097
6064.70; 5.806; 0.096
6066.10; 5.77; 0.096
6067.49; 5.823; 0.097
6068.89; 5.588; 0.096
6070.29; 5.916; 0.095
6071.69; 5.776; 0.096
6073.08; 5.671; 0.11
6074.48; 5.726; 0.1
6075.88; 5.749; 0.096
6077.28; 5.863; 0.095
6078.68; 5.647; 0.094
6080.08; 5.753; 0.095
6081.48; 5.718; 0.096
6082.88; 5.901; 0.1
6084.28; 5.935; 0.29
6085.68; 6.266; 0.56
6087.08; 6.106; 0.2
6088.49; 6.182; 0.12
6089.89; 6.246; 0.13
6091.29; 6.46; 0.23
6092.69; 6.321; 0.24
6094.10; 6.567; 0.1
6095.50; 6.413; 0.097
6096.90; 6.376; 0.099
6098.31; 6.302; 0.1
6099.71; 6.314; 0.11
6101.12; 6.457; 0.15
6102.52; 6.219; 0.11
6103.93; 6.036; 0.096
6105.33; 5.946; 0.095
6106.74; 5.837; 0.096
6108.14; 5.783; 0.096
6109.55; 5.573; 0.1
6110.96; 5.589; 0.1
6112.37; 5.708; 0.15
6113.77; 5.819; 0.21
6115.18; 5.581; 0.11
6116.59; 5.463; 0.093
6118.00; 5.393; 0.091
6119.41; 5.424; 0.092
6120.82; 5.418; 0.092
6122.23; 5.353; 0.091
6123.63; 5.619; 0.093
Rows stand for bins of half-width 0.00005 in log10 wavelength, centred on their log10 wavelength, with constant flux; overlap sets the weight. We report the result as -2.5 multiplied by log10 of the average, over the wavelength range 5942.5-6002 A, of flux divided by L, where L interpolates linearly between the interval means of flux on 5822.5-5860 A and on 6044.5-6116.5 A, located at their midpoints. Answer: 0.04 mag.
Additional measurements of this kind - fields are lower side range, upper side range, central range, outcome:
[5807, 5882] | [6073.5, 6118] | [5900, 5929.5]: 0.06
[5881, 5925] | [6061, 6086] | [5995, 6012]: 0.02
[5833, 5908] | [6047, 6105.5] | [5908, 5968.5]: 0.02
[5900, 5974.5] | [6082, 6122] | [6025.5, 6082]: 0.04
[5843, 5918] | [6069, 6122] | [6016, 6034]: 0.05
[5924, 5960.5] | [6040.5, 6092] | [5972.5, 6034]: 0.04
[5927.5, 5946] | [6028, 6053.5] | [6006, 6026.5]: 0.03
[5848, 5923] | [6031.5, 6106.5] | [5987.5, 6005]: 0.03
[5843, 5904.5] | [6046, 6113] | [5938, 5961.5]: 0.01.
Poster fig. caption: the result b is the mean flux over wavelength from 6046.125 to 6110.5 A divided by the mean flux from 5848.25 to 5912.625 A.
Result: 1.04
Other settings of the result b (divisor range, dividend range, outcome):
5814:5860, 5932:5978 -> 0.98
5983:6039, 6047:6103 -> 1.06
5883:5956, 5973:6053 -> 1.00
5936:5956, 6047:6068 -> 1.00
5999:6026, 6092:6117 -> 1.09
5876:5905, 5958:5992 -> 1.02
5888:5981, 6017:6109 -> 1.04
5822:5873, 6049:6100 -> 1.01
